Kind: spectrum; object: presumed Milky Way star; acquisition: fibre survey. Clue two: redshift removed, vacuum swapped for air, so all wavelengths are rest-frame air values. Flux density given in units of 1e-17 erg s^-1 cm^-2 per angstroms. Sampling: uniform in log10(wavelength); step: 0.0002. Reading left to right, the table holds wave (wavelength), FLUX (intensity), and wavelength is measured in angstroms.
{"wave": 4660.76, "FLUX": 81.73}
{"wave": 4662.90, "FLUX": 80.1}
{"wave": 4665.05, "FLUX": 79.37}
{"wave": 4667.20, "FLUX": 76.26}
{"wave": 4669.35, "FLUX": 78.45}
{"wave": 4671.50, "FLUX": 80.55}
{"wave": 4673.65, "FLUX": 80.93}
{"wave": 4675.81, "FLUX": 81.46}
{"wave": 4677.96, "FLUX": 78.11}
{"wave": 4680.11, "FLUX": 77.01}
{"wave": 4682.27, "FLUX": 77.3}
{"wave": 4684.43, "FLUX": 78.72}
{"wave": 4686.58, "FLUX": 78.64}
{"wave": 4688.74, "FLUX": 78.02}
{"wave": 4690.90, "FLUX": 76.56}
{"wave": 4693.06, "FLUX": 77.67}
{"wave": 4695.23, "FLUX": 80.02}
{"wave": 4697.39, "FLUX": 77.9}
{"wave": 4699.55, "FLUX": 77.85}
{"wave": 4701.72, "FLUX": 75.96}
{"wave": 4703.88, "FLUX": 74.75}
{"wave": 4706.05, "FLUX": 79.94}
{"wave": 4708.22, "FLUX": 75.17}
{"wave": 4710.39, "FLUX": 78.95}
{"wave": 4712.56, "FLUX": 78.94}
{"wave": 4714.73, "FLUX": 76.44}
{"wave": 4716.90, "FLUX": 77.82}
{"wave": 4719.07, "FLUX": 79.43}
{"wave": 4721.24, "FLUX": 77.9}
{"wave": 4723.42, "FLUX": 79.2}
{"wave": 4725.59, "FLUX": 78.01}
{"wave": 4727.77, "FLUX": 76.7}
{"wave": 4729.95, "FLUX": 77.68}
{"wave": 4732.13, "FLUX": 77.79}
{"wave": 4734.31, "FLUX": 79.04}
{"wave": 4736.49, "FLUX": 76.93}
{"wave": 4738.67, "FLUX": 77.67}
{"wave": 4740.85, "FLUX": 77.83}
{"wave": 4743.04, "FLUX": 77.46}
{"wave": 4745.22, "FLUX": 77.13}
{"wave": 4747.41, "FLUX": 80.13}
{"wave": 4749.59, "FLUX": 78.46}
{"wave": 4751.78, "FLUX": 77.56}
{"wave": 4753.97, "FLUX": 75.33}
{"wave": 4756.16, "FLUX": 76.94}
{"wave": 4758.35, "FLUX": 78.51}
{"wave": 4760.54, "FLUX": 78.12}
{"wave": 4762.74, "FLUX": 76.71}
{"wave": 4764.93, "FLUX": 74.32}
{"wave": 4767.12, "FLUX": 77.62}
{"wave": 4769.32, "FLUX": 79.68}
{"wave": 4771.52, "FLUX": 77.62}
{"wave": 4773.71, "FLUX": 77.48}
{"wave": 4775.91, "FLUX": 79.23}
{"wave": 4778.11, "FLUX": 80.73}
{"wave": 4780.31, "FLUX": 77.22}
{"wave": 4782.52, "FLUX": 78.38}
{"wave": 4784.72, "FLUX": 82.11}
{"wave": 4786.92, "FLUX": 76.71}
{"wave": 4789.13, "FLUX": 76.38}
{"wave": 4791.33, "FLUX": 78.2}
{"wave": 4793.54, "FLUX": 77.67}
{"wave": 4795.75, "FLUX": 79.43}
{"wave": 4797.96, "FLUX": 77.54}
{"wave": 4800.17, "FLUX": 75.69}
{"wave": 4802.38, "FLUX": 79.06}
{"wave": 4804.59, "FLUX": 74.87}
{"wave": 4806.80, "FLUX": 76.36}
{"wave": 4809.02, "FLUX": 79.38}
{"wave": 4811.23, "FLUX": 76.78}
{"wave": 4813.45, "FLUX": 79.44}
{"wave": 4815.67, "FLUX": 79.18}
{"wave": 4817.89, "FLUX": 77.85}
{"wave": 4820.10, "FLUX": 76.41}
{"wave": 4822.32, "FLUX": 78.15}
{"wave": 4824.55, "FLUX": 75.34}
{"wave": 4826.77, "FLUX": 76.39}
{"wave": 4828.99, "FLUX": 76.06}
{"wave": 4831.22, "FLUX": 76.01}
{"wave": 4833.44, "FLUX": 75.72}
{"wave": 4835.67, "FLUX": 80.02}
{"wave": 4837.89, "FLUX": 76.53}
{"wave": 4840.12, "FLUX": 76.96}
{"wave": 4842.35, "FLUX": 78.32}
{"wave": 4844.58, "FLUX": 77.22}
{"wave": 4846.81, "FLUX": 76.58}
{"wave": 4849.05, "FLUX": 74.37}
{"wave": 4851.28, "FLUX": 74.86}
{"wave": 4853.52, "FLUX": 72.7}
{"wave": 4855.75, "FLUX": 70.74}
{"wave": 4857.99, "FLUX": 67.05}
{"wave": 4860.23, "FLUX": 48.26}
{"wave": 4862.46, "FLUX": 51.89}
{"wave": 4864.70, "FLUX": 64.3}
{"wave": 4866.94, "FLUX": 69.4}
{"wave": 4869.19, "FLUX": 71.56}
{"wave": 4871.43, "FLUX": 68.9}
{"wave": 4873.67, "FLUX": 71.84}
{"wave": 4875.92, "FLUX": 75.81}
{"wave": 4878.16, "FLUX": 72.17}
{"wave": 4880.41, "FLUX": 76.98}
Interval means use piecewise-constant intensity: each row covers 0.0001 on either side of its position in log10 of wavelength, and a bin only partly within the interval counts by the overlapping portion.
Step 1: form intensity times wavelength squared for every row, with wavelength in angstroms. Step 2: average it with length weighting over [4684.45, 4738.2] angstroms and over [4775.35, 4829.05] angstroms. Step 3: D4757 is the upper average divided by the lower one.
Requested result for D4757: 1.04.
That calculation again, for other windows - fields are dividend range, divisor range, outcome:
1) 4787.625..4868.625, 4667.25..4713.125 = 1.01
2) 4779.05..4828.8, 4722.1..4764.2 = 1.02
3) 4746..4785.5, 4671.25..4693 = 1.03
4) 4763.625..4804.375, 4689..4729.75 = 1.04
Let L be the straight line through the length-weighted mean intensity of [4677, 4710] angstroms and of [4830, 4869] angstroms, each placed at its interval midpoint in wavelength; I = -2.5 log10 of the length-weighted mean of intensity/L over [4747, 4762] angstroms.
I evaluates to -0.037 mag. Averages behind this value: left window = 77.6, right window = 71.2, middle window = 77.7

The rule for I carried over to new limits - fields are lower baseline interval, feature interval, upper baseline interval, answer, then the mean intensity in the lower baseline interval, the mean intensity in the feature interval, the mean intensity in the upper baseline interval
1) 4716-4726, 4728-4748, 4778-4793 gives 0.01 mag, 78.6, 77.8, 78.3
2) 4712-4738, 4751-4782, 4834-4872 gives -0.03 mag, 78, 77.7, 70.7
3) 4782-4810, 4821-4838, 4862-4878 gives -0.05 mag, 77.8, 76.8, 68.6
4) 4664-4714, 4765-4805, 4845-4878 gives -0.07 mag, 78.2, 78.1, 68.7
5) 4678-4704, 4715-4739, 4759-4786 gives 0.00 mag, 77.7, 78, 78.3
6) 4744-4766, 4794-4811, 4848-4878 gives -0.06 mag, 77.3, 77.5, 68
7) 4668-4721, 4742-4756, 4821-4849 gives 0.00 mag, 78.2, 77.6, 76.8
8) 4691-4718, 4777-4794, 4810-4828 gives -0.01 mag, 77.6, 78.4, 77.5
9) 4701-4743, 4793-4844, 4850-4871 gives -0.12 mag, 77.7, 77.4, 65.8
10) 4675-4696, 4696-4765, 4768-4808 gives 0.01 mag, 78.3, 77.6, 78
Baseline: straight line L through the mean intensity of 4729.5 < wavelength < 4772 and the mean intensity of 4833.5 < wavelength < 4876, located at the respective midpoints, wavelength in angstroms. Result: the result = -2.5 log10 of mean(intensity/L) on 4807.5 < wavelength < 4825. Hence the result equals -0.06 mag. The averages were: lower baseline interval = 77.6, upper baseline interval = 70.9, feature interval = 77.8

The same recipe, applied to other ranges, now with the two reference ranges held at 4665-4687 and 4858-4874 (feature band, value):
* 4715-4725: -0.04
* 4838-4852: -0.17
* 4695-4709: -0.01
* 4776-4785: -0.13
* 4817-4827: -0.15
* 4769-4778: -0.11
